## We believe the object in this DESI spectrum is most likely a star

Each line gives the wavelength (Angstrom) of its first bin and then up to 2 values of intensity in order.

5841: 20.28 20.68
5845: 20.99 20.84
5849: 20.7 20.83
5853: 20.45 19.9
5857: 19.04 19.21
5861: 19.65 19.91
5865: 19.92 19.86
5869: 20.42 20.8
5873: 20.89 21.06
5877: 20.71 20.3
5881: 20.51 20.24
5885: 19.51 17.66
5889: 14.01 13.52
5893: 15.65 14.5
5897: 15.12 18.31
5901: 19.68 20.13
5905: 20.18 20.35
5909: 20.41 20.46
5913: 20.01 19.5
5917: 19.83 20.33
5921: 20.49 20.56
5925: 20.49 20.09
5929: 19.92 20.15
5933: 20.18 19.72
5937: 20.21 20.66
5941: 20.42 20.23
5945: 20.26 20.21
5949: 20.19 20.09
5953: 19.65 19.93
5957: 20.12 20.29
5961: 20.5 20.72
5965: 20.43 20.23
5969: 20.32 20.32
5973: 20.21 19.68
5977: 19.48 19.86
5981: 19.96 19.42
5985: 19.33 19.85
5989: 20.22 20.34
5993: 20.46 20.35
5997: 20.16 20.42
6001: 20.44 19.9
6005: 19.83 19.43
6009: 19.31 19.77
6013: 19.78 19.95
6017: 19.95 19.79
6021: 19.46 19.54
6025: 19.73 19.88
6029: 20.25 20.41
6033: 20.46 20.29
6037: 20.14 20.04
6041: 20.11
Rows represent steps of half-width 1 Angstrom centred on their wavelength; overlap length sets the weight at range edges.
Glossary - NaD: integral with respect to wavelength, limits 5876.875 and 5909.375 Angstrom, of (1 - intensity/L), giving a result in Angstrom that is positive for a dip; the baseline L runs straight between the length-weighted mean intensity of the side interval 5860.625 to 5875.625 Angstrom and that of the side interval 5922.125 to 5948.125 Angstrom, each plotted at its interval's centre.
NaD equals 3.4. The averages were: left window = 20.3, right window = 20.2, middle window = 18.2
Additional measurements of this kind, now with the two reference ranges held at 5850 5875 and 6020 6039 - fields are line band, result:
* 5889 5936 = 2.5 Angstrom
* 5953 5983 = -0.1 Angstrom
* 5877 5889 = 0.5 Angstrom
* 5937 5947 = -0.1 Angstrom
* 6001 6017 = 0.2 Angstrom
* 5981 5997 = 0.0 Angstrom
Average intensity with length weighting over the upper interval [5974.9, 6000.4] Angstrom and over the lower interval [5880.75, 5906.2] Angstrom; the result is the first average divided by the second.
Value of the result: 1.14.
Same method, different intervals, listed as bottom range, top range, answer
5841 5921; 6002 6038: 1.02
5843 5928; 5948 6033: 1.03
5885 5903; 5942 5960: 1.22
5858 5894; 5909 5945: 1.06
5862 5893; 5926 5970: 1.05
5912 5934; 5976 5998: 0.99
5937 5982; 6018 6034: 0.99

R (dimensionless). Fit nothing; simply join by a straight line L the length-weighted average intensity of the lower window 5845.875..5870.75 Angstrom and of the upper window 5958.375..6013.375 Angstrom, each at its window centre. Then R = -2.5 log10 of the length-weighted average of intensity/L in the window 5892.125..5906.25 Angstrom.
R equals 0.135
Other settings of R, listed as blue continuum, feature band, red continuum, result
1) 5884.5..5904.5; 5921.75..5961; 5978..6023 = -0.11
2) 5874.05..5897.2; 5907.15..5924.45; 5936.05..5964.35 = -0.07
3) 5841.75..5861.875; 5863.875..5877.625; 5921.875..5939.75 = -0.02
